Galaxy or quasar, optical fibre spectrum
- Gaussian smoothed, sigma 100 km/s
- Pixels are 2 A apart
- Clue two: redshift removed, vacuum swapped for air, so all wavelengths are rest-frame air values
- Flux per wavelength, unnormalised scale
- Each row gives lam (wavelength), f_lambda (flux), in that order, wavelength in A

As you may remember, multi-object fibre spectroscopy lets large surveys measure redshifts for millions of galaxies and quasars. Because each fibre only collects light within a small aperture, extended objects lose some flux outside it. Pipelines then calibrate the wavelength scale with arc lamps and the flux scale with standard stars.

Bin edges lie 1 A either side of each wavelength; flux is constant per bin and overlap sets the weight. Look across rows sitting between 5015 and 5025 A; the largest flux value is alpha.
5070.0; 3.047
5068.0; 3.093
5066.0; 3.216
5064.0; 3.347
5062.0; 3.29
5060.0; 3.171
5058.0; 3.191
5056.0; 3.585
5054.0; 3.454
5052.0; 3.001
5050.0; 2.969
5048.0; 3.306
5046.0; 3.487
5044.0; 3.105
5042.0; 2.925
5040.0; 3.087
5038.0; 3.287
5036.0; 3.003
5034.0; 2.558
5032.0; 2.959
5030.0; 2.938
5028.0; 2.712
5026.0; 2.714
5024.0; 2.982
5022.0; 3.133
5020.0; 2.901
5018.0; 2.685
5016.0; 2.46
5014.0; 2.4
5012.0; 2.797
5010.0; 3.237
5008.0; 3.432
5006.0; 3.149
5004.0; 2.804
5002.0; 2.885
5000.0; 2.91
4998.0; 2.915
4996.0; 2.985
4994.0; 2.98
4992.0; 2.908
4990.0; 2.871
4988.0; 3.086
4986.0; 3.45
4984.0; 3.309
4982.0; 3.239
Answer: 3.133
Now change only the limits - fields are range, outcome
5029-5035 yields 2.959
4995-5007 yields 3.149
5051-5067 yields 3.585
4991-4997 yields 2.985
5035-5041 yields 3.287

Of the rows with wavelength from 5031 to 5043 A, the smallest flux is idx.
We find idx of 2.558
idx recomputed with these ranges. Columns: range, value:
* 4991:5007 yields 2.804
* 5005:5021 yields 2.4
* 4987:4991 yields 2.871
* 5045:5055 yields 2.969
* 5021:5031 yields 2.712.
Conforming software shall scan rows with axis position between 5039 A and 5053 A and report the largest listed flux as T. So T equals 3.487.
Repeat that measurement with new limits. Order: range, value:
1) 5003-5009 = 3.432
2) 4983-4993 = 3.45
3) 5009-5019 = 3.237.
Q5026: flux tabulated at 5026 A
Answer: 2.714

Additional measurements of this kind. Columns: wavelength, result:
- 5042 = 2.925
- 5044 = 3.105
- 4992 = 2.908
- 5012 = 2.797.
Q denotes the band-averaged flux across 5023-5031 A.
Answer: 2.84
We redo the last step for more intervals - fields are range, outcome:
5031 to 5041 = 2.98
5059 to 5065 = 3.27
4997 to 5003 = 2.9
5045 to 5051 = 3.25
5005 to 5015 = 3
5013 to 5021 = 2.61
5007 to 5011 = 3.33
